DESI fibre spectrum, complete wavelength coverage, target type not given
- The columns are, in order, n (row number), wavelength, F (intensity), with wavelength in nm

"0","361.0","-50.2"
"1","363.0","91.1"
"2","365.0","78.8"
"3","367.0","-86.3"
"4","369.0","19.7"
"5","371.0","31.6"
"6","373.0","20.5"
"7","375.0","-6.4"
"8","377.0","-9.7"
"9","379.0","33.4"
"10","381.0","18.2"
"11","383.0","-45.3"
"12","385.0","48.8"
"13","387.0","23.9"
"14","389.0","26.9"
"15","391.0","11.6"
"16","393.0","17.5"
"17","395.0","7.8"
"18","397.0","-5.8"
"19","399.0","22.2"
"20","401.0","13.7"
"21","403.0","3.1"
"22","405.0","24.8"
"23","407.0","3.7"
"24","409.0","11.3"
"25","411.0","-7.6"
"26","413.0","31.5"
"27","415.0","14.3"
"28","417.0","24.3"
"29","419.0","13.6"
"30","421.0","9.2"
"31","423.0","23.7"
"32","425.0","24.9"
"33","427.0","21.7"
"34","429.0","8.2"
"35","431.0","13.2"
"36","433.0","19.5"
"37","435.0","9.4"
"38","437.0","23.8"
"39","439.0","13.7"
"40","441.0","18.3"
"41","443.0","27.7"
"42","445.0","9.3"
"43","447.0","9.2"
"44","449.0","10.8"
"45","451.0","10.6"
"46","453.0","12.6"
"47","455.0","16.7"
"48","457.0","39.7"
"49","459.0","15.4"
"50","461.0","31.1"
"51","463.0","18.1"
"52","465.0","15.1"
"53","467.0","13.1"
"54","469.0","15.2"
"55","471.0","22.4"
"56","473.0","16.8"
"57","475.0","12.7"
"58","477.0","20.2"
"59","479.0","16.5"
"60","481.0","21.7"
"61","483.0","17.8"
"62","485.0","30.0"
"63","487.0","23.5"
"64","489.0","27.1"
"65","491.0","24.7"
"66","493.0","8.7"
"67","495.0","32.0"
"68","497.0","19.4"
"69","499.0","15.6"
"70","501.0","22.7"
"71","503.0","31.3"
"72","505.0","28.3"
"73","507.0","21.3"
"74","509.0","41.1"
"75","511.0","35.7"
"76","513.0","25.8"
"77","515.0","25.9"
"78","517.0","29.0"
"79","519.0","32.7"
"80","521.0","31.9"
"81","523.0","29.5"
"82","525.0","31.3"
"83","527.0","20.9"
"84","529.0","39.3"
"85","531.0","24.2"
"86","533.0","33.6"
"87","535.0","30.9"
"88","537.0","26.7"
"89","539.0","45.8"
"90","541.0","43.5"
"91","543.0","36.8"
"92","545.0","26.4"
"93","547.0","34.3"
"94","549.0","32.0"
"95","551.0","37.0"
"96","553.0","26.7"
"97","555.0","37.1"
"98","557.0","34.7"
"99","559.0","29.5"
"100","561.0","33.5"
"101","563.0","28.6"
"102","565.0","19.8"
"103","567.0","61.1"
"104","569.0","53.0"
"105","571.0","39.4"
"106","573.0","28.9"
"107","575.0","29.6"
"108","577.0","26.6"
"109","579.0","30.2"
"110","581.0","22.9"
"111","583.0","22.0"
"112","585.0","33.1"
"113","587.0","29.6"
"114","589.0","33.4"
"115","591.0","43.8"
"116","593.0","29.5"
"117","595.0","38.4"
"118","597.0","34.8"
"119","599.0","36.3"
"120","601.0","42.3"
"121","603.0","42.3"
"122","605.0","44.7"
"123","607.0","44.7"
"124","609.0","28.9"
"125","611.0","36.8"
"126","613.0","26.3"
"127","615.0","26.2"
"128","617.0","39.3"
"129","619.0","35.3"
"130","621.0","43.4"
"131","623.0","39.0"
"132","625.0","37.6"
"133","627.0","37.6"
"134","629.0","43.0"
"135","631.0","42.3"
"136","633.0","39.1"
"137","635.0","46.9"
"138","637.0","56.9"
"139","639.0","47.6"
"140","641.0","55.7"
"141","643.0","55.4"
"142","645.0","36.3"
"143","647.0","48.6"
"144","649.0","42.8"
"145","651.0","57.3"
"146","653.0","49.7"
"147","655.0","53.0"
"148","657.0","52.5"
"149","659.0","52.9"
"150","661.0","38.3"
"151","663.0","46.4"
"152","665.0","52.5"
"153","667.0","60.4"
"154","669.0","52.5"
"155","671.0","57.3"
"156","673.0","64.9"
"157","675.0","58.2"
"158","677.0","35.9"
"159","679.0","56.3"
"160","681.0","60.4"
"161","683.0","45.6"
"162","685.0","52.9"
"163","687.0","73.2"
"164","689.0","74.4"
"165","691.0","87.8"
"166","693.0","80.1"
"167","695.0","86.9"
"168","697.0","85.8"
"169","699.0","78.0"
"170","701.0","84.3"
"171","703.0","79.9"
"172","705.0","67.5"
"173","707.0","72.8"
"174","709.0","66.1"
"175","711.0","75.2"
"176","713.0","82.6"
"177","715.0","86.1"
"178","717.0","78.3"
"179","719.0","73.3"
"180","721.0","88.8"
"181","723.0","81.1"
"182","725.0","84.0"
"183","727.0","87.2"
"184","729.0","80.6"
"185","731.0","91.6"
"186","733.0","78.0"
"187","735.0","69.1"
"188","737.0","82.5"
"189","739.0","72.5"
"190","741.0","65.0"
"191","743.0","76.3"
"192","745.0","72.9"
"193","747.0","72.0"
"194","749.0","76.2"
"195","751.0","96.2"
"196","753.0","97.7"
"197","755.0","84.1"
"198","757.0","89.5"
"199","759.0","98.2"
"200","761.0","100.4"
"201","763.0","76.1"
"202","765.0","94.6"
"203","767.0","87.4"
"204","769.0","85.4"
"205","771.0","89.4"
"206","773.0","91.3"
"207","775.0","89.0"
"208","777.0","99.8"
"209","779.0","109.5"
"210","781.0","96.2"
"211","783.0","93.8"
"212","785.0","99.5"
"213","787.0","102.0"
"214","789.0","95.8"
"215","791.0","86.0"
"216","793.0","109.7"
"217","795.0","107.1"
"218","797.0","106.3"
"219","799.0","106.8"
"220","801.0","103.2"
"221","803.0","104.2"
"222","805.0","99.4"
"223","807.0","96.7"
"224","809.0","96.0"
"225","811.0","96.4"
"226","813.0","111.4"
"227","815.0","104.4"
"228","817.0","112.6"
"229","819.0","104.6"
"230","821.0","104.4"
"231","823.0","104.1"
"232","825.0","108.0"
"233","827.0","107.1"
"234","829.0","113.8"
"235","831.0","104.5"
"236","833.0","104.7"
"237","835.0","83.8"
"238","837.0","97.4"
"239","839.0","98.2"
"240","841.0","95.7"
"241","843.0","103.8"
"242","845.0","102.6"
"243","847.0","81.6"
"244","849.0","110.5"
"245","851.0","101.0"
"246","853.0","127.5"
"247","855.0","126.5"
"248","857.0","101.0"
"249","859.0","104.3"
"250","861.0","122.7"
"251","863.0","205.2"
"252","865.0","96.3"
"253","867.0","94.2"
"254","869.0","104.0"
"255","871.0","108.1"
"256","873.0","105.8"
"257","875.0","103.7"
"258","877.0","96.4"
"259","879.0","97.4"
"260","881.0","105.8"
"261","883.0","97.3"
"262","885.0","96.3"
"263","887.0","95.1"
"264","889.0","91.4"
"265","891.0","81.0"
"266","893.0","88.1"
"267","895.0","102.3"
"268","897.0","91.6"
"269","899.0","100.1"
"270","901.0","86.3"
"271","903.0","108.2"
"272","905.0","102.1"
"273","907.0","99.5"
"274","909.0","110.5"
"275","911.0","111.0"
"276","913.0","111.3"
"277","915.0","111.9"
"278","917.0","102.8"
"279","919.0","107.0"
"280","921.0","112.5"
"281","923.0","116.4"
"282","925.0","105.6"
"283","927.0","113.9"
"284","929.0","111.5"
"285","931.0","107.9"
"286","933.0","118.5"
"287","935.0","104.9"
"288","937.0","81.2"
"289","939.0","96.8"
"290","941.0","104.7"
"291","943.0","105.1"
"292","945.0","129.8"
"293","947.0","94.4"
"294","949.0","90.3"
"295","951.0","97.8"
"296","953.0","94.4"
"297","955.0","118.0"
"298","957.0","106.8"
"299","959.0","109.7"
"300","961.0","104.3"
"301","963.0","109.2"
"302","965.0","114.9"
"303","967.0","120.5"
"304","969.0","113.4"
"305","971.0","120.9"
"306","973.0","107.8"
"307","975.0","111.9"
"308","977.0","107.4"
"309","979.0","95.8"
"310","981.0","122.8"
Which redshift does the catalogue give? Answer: 0.722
